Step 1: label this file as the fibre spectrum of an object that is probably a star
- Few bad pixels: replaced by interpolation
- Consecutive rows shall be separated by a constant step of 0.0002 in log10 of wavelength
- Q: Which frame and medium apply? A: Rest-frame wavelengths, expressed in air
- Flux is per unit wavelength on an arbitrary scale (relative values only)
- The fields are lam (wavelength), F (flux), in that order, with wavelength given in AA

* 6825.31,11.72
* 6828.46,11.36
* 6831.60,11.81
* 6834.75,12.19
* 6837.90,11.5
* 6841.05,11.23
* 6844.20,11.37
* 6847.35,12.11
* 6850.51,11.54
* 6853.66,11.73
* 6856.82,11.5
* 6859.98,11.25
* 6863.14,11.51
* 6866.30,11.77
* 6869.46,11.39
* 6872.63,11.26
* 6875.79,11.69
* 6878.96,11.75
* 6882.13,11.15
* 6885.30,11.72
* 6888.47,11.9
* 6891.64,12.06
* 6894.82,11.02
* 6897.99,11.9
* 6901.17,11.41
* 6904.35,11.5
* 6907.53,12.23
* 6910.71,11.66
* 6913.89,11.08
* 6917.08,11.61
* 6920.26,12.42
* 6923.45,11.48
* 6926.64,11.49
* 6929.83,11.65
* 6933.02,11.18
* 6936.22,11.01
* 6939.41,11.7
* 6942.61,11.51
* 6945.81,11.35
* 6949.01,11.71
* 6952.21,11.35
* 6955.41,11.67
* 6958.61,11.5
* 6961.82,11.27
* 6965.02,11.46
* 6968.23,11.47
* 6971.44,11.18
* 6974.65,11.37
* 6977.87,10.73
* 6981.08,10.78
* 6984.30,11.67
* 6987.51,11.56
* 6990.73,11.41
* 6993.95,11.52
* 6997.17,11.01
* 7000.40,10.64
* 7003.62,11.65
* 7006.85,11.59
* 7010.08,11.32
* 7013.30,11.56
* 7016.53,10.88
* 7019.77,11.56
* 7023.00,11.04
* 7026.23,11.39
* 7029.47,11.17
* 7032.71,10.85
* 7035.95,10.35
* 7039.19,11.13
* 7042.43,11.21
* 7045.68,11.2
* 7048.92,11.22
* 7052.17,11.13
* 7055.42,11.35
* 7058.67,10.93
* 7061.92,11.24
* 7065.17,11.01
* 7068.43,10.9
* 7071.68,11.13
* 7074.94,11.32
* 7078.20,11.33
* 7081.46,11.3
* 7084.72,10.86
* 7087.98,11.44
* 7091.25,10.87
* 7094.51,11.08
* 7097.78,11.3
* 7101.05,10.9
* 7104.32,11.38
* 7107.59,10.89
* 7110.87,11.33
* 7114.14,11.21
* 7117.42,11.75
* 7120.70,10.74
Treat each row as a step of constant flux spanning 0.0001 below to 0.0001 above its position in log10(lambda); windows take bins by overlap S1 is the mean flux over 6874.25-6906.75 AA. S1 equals 11.6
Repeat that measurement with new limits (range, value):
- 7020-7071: 11.1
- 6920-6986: 11.4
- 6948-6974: 11.4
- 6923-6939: 11.4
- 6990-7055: 11.2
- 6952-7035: 11.3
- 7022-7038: 11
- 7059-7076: 11.1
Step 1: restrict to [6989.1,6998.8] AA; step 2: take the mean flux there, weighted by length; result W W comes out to 11.3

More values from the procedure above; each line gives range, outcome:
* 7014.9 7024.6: 11.2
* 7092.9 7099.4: 11.2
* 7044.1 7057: 11.2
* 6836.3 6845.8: 11.4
